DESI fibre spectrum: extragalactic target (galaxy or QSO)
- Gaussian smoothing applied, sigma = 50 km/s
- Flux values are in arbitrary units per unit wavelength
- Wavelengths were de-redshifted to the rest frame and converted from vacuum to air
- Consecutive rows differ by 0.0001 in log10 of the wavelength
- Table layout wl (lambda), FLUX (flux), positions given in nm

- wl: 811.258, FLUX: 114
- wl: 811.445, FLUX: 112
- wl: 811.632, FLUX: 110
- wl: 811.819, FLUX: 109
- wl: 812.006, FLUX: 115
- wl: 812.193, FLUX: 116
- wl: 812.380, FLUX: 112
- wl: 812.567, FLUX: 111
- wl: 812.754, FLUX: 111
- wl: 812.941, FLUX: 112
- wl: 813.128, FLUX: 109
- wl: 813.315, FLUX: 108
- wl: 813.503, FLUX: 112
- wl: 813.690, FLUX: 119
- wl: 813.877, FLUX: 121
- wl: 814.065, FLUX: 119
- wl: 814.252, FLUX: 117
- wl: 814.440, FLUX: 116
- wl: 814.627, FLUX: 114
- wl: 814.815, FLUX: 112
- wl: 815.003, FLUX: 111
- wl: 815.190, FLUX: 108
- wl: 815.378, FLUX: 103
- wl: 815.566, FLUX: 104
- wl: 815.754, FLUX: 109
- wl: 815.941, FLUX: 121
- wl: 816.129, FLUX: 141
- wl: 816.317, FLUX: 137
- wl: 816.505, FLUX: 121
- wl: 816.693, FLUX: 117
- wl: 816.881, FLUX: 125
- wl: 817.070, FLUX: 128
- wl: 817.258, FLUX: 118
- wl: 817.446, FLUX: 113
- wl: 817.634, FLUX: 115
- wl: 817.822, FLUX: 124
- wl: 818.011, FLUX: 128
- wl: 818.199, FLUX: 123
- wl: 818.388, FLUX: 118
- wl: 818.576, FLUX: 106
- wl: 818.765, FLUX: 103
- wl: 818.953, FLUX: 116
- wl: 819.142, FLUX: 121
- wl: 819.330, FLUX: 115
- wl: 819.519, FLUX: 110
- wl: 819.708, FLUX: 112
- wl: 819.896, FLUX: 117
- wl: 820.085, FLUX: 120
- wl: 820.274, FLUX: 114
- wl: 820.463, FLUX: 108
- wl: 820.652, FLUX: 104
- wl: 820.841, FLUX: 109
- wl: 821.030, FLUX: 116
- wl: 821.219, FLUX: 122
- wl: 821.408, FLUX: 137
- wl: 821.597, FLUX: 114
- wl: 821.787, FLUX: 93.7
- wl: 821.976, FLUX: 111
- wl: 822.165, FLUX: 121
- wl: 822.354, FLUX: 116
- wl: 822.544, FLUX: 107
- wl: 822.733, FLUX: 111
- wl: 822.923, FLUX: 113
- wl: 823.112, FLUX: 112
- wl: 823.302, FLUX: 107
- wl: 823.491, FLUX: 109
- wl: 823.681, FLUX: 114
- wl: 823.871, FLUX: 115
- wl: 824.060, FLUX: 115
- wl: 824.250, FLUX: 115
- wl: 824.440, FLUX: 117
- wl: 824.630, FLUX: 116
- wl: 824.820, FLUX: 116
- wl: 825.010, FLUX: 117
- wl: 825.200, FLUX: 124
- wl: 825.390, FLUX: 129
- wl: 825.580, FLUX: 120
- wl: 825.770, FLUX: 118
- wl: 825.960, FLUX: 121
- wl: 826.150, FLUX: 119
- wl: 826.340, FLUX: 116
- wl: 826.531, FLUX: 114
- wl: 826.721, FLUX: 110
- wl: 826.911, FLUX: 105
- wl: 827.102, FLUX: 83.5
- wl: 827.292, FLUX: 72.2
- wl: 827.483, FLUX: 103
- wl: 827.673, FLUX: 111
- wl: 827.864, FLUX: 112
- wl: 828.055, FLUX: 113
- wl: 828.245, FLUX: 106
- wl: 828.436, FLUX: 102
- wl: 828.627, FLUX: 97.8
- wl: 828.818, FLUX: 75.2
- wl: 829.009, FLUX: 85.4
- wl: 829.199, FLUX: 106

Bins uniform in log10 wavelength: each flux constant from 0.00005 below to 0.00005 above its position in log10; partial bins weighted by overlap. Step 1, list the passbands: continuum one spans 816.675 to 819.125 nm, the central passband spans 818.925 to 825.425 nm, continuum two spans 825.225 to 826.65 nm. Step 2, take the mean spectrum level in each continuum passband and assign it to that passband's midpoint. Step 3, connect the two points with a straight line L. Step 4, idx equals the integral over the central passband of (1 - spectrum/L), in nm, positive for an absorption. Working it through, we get 0.24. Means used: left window 118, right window 120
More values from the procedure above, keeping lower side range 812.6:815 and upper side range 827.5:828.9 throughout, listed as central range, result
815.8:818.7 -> -0.277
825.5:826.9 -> -0.159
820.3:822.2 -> -0.092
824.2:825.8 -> -0.214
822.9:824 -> -0.055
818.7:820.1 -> -0.059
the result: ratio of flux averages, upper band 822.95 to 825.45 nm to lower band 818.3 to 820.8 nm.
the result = 1.03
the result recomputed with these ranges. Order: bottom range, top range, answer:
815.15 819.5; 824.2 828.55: 0.94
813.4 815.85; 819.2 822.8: 1.01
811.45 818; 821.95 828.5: 0.96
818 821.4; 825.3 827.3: 0.97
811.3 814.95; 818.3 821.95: 1.00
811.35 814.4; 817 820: 1.03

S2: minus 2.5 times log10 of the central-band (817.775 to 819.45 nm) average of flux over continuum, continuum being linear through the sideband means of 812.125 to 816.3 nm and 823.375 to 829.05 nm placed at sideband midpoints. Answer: -0.04 mag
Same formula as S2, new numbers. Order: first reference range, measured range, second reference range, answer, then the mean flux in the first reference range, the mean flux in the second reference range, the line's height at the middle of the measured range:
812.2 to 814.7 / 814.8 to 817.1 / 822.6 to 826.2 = -0.03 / 114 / 116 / 115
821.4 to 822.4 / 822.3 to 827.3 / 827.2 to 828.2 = -0.05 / 114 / 103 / 108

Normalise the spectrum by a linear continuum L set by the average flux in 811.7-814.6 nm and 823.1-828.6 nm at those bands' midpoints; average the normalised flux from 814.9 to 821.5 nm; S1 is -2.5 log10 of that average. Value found -0.04 mag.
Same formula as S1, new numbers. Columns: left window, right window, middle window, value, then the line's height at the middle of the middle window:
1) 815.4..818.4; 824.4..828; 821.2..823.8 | 0.022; 115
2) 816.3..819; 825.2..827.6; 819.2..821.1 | 0.036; 116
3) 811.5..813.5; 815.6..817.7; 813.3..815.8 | 0.037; 117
